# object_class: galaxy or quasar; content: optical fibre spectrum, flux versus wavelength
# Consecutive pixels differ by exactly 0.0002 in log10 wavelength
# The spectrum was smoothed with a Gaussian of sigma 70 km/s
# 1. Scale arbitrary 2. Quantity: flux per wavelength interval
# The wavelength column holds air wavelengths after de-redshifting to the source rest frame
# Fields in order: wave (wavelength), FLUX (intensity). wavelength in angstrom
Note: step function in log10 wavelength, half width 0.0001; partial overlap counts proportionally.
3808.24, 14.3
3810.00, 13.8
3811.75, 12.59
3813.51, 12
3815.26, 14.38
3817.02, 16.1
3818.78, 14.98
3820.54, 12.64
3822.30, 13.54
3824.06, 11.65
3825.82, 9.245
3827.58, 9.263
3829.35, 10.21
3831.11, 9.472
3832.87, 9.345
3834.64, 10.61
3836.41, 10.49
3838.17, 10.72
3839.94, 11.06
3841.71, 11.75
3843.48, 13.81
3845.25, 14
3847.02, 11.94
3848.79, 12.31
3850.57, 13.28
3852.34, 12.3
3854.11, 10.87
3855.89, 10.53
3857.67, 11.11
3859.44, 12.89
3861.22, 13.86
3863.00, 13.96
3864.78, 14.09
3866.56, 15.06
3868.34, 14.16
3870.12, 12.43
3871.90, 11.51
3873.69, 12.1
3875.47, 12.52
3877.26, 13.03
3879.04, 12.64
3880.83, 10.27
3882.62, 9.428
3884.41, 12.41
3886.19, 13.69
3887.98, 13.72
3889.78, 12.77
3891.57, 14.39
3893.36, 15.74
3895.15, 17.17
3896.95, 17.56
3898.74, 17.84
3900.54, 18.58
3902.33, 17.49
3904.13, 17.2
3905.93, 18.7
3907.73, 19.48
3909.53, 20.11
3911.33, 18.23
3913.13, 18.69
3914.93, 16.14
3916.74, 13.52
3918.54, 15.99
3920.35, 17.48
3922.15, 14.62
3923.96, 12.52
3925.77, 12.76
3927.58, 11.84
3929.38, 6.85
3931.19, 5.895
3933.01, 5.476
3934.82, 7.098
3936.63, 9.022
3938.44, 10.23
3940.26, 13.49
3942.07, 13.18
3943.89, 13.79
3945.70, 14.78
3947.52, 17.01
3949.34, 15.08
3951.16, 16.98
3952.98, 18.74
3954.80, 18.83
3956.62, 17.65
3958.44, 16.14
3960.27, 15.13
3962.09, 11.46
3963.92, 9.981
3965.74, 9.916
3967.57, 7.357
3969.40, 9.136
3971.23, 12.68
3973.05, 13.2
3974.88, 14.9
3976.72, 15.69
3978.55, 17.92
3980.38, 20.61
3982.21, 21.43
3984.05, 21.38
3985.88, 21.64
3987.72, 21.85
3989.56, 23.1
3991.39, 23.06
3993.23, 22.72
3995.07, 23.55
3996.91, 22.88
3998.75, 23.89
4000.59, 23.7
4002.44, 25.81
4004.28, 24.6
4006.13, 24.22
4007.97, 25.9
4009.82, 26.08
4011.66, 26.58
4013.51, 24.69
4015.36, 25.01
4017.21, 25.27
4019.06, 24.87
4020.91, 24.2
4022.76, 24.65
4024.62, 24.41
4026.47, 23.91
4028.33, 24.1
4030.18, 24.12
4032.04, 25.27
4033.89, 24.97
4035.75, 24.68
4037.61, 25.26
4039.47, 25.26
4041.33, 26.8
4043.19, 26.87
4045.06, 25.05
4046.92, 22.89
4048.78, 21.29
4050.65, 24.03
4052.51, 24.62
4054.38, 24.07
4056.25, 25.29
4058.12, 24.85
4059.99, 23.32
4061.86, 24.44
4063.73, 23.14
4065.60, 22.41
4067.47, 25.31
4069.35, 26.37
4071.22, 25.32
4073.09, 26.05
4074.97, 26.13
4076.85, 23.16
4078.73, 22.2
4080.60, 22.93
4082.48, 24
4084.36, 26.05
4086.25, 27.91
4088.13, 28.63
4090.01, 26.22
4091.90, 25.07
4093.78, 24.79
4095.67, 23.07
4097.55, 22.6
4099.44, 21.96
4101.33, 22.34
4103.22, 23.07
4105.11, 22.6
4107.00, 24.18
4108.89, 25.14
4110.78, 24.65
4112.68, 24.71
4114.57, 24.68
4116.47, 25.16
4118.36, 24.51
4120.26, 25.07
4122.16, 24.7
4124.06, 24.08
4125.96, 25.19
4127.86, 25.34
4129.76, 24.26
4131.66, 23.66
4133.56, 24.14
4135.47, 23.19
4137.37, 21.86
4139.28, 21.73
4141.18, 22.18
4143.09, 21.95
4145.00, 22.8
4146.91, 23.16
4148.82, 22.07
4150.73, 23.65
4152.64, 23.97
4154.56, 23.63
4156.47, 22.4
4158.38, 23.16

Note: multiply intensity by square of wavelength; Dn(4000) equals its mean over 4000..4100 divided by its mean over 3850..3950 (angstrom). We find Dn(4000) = 1.95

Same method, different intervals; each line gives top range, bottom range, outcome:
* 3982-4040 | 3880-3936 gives 1.79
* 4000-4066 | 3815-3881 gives 2.22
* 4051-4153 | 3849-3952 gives 1.94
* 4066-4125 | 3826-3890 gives 2.30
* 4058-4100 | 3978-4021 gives 1.09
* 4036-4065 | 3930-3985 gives 1.86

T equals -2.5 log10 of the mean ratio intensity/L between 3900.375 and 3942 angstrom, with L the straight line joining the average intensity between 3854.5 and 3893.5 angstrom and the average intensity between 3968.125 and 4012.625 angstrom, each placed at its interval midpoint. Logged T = 0.144 mag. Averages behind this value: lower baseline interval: 12.8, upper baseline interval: 21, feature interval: 13.9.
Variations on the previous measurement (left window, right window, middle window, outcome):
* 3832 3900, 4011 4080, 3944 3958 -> 0.100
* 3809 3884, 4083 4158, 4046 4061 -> -0.130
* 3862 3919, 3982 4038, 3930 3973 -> 0.491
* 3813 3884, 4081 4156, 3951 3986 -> 0.137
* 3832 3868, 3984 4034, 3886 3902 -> -0.020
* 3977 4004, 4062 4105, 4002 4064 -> -0.066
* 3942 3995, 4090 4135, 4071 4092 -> -0.126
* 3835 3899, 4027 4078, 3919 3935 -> 0.466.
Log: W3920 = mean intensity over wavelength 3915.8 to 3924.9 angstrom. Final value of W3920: 14.8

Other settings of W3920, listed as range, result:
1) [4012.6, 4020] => 25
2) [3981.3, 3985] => 21.4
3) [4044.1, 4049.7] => 23.1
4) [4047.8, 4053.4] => 23.3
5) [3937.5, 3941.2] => 11.9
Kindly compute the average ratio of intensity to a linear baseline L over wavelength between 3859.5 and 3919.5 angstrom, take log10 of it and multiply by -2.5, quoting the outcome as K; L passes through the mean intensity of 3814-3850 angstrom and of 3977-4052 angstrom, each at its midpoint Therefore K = 0.05 mag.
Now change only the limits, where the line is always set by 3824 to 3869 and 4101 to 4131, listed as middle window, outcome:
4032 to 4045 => -0.22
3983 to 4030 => -0.24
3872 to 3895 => 0.06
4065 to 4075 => -0.14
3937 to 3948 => 0.22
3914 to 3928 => 0.06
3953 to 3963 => 0.06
